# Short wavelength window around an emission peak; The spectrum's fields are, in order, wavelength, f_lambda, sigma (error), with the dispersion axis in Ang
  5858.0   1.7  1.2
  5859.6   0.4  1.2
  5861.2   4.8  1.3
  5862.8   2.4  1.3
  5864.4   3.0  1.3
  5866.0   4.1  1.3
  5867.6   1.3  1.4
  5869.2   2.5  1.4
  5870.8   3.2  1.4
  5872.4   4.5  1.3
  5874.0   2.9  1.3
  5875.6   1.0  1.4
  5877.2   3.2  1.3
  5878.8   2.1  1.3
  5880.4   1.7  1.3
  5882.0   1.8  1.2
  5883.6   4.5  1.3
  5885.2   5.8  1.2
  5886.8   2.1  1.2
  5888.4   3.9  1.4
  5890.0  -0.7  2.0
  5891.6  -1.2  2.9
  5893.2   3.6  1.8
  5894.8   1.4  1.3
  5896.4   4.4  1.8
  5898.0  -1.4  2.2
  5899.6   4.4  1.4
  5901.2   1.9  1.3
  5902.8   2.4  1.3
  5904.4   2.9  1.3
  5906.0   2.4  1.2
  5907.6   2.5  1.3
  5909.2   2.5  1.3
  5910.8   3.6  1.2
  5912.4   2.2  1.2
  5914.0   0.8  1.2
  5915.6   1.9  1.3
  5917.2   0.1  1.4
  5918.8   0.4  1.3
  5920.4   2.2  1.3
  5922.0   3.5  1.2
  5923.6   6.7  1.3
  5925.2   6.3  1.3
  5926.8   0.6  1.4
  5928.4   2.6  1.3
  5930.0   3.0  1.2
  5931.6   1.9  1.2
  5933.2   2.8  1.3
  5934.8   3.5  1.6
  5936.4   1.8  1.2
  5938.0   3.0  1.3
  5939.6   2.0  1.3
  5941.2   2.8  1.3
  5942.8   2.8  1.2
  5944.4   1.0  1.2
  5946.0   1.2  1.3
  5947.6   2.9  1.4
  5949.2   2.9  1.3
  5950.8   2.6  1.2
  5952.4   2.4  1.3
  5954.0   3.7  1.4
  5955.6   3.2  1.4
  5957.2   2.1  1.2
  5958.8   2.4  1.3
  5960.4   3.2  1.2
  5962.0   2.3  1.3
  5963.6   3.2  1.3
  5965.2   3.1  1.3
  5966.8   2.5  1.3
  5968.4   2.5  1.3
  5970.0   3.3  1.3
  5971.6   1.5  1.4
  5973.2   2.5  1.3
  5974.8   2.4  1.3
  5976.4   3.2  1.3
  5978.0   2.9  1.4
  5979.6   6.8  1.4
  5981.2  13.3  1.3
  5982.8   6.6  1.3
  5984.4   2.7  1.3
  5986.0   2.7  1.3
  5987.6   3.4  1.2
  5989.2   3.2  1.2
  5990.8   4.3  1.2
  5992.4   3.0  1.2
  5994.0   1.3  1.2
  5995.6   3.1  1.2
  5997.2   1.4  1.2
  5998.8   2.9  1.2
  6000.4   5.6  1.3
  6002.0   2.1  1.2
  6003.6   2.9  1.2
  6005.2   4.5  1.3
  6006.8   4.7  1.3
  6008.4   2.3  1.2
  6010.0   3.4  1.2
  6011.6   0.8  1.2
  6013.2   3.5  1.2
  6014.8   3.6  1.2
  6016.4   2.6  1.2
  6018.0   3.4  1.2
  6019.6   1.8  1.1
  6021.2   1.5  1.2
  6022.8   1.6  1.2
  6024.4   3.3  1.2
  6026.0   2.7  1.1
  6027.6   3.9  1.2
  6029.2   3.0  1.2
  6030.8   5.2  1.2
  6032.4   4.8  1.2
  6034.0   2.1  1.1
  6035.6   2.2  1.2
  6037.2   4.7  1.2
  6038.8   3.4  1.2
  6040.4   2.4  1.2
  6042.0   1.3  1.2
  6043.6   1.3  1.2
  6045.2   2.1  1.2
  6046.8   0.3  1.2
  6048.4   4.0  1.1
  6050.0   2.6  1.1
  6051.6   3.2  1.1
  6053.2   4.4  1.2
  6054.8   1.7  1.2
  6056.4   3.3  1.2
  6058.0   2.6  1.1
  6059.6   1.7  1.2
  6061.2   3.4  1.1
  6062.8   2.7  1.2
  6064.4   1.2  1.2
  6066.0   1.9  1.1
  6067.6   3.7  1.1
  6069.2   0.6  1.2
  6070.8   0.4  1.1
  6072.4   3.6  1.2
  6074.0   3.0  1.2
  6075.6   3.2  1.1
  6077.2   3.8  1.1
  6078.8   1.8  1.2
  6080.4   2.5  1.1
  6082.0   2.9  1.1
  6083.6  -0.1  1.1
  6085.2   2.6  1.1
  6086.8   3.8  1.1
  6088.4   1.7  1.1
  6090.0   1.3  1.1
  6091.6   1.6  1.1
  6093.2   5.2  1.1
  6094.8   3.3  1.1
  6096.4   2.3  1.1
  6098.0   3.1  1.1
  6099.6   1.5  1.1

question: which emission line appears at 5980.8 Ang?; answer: [O III] 5007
